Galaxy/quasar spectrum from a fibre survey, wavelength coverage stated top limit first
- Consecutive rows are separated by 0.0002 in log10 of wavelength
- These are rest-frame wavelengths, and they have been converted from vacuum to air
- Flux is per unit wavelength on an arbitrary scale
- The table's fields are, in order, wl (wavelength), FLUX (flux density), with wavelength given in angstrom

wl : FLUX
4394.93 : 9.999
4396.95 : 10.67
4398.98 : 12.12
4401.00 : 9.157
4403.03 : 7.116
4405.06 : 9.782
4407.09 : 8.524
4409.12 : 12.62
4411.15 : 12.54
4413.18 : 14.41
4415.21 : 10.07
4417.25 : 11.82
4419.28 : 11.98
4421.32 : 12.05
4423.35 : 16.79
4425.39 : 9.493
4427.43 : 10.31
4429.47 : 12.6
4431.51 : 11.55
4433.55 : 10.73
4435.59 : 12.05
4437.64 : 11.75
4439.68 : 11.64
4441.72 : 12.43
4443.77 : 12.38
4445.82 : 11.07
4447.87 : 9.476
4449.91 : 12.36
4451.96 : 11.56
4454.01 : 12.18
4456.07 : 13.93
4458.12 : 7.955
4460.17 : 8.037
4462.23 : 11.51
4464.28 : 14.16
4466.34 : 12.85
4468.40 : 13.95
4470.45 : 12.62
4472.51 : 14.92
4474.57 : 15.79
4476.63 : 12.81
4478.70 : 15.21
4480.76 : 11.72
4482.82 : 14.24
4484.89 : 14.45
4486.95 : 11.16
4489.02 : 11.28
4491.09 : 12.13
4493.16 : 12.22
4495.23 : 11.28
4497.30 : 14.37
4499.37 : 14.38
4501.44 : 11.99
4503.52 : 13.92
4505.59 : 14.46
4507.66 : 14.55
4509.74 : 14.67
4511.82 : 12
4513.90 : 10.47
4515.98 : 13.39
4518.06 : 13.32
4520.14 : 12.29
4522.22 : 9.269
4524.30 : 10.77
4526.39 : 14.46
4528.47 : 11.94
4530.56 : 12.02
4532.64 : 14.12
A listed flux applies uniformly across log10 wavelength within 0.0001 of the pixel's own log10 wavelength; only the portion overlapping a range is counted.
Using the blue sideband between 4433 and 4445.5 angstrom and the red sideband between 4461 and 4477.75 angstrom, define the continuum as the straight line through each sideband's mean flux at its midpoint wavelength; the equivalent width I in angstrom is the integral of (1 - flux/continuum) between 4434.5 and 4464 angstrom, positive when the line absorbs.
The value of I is 2.3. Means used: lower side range 11.8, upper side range 13.5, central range 11.4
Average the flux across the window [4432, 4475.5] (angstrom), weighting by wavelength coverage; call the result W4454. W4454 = 12.1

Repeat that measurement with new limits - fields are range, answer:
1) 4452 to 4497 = 12.6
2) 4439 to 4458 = 11.7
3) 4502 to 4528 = 12.8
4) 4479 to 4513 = 13.1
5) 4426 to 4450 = 11.5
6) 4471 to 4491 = 13.4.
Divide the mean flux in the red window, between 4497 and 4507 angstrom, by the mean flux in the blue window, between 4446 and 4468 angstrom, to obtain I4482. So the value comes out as 1.21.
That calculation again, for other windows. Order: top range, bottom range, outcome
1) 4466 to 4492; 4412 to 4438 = 1.11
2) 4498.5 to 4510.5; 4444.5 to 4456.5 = 1.20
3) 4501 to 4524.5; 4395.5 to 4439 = 1.12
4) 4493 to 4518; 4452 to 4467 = 1.15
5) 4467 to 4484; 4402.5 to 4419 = 1.26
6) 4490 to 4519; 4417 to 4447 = 1.10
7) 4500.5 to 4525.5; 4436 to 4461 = 1.12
